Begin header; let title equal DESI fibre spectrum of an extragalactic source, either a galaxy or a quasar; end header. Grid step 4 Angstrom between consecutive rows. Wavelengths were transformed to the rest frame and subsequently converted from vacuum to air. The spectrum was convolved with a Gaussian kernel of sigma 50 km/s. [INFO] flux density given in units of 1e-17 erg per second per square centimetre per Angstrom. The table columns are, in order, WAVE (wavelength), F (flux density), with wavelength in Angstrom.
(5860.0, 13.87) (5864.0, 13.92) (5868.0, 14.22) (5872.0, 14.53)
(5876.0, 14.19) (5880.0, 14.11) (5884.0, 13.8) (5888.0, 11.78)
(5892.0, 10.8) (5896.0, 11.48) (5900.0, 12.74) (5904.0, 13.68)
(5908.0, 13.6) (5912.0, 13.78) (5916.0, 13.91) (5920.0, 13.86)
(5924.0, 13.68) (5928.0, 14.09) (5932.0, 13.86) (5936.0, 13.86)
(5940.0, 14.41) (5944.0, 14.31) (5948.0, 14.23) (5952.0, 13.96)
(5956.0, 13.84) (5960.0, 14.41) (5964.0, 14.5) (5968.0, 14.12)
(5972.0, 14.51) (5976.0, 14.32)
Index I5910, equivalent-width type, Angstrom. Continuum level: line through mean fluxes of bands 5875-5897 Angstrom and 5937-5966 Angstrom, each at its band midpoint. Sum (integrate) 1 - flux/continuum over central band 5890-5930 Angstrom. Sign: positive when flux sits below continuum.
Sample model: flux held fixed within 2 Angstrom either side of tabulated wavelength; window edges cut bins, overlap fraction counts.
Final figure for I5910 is 0.3 Angstrom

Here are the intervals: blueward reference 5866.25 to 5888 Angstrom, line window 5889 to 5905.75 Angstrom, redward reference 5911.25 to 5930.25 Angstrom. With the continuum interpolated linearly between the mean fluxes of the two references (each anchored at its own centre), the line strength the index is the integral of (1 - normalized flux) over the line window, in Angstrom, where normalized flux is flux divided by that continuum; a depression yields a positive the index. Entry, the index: 2.1 Angstrom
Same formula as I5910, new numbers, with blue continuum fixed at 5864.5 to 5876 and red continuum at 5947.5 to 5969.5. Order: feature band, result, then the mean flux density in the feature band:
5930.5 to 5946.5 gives 0.1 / 14.1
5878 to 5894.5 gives 1.9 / 12.6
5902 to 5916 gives 0.5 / 13.7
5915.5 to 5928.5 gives 0.3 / 13.9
